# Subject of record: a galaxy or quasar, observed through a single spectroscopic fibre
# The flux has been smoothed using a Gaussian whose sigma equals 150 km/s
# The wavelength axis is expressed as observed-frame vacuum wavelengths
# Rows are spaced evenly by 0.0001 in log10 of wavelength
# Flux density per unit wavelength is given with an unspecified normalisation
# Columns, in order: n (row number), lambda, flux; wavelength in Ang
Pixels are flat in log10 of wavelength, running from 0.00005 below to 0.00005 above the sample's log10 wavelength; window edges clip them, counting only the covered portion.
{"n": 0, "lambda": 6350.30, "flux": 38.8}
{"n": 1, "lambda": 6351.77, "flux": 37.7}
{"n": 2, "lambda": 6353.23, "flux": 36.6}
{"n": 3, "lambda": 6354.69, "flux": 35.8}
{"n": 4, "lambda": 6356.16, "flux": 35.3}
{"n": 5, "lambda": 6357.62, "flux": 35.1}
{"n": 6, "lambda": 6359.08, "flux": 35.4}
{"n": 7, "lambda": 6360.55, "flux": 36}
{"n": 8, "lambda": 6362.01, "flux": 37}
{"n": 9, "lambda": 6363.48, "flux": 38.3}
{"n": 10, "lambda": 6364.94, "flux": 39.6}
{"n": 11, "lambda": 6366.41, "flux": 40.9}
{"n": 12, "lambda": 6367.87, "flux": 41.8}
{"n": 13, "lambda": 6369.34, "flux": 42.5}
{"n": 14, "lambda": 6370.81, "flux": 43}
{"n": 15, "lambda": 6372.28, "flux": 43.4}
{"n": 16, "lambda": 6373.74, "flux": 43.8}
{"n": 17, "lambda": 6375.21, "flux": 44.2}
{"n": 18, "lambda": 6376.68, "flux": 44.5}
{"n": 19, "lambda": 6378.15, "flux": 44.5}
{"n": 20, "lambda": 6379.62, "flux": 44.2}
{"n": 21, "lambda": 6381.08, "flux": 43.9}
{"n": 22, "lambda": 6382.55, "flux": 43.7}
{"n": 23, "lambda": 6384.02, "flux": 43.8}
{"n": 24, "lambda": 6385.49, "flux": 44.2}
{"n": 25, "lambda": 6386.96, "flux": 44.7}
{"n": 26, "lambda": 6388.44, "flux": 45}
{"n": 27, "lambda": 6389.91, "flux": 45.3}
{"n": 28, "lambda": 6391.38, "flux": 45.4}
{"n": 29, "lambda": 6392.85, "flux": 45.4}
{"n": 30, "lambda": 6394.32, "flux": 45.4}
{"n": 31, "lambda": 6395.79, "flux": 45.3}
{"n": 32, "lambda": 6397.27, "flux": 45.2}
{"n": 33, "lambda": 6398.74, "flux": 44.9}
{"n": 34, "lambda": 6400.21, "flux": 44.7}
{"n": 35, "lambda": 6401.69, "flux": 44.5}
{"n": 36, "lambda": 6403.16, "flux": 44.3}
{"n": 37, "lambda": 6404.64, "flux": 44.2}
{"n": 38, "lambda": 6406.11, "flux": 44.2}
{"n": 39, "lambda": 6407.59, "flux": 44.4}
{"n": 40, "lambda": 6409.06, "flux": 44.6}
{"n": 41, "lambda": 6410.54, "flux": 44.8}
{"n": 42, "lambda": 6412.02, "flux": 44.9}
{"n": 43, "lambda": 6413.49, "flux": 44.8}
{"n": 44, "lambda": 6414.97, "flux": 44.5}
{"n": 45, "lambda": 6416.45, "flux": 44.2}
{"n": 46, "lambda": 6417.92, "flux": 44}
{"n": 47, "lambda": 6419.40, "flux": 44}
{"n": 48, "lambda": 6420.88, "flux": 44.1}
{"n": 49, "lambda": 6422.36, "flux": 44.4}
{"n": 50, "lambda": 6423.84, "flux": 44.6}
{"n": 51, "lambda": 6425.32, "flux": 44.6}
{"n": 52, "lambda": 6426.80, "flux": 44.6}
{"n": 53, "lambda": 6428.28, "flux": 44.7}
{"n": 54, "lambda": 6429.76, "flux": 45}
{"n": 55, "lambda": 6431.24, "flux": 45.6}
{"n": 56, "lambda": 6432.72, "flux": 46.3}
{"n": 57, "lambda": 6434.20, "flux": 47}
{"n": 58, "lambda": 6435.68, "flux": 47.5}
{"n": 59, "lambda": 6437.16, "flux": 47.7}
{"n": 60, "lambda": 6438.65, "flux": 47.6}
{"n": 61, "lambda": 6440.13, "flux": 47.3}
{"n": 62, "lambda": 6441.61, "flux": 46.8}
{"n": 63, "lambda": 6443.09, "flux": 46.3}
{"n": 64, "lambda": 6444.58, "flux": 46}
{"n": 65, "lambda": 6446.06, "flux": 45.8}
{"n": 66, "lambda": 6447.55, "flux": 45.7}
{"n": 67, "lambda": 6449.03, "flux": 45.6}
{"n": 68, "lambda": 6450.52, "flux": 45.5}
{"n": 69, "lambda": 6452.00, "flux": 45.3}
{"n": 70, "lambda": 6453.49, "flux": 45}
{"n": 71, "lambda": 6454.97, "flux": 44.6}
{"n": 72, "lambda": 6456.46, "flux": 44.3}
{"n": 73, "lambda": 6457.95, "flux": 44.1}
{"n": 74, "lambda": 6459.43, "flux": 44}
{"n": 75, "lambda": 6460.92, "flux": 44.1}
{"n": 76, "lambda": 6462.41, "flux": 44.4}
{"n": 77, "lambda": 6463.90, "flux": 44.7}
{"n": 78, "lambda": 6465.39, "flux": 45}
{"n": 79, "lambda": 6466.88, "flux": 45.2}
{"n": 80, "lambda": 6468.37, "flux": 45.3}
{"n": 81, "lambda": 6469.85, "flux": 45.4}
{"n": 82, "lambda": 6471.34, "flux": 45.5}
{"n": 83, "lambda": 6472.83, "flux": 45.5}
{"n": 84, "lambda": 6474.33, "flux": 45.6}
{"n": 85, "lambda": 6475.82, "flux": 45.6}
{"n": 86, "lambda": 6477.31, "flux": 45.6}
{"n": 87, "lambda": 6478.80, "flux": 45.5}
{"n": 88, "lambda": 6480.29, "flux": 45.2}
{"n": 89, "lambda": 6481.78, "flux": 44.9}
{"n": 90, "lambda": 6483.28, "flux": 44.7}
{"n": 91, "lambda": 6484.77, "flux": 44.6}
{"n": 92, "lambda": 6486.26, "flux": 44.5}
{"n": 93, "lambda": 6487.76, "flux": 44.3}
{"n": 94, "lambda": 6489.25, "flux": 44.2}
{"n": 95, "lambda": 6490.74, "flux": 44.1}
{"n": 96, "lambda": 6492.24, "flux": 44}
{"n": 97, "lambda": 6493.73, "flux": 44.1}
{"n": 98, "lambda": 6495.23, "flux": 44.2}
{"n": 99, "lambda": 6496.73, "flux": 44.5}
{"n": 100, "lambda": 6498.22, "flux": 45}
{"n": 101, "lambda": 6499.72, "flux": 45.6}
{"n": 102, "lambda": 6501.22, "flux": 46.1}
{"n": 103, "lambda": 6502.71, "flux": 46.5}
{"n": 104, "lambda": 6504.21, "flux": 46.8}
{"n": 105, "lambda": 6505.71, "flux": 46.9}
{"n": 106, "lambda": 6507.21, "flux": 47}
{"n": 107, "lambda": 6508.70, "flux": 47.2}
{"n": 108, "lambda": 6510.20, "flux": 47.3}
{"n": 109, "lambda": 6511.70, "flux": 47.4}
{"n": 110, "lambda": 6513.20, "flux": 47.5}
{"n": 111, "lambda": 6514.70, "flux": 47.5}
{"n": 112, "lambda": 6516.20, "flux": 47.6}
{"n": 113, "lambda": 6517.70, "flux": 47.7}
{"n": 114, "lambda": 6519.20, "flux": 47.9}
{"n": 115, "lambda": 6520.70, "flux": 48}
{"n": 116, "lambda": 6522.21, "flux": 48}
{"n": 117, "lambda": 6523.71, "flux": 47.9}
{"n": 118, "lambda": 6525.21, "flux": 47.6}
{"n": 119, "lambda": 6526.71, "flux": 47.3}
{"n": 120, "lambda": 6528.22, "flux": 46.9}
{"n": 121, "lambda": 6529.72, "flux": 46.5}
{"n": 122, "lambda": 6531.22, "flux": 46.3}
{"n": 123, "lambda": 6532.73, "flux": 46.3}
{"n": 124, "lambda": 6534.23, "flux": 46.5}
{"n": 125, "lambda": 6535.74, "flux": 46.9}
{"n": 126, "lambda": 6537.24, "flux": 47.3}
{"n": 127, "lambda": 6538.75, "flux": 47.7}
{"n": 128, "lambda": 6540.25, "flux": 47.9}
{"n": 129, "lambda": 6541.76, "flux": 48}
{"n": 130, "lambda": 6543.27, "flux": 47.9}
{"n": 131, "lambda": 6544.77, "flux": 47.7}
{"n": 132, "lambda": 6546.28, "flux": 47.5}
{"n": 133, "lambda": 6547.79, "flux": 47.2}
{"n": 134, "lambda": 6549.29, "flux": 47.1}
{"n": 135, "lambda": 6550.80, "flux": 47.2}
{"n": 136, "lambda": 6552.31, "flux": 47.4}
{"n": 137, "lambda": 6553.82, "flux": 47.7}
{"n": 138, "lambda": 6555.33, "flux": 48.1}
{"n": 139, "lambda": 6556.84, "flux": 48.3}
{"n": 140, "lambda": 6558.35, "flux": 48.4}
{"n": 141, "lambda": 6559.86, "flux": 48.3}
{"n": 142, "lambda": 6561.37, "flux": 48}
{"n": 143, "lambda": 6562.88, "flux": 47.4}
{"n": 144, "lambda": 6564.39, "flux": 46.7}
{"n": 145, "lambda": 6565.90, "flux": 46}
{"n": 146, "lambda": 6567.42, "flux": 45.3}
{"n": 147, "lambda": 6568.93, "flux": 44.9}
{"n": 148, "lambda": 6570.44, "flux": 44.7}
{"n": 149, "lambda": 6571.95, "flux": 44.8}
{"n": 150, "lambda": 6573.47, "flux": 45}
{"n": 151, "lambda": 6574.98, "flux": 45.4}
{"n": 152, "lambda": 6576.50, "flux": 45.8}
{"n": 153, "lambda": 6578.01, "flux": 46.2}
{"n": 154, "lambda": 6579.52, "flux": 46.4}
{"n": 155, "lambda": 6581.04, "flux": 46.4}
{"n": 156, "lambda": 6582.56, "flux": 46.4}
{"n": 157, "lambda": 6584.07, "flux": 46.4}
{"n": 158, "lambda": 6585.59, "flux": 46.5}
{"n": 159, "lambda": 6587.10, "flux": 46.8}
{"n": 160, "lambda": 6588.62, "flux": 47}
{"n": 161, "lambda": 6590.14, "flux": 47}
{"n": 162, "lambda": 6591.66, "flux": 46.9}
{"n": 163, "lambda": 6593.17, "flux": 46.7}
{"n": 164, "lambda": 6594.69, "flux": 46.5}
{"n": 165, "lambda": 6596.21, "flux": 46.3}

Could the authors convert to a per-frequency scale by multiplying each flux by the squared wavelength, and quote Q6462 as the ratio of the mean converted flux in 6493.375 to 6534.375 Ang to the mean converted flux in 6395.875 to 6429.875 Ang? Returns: 1.08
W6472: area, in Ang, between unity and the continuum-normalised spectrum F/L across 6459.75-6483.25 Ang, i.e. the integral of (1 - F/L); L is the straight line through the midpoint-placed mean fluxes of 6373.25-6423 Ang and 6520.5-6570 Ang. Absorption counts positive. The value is 0.4 Ang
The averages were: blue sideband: 44.5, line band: 45.1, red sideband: 47.3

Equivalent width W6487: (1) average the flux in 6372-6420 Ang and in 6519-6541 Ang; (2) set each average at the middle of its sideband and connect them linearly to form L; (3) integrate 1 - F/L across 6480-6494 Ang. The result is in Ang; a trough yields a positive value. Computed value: 0.6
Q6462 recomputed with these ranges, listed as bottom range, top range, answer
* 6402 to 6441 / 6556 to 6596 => 1.08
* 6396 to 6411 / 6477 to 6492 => 1.03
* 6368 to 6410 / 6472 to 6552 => 1.09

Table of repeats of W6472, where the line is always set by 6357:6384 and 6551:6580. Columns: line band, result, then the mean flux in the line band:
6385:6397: -0.9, 45.1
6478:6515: -0.7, 45.6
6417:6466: -2.4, 45.3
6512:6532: -0.9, 47.4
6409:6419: -0.5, 44.5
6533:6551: -0.6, 47.4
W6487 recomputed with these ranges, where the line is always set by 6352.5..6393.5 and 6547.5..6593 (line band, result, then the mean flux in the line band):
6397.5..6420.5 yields -1.1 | 44.5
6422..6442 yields -1.4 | 46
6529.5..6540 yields -0.3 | 46.9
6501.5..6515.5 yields -0.6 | 47.1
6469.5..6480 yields -0.3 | 45.5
